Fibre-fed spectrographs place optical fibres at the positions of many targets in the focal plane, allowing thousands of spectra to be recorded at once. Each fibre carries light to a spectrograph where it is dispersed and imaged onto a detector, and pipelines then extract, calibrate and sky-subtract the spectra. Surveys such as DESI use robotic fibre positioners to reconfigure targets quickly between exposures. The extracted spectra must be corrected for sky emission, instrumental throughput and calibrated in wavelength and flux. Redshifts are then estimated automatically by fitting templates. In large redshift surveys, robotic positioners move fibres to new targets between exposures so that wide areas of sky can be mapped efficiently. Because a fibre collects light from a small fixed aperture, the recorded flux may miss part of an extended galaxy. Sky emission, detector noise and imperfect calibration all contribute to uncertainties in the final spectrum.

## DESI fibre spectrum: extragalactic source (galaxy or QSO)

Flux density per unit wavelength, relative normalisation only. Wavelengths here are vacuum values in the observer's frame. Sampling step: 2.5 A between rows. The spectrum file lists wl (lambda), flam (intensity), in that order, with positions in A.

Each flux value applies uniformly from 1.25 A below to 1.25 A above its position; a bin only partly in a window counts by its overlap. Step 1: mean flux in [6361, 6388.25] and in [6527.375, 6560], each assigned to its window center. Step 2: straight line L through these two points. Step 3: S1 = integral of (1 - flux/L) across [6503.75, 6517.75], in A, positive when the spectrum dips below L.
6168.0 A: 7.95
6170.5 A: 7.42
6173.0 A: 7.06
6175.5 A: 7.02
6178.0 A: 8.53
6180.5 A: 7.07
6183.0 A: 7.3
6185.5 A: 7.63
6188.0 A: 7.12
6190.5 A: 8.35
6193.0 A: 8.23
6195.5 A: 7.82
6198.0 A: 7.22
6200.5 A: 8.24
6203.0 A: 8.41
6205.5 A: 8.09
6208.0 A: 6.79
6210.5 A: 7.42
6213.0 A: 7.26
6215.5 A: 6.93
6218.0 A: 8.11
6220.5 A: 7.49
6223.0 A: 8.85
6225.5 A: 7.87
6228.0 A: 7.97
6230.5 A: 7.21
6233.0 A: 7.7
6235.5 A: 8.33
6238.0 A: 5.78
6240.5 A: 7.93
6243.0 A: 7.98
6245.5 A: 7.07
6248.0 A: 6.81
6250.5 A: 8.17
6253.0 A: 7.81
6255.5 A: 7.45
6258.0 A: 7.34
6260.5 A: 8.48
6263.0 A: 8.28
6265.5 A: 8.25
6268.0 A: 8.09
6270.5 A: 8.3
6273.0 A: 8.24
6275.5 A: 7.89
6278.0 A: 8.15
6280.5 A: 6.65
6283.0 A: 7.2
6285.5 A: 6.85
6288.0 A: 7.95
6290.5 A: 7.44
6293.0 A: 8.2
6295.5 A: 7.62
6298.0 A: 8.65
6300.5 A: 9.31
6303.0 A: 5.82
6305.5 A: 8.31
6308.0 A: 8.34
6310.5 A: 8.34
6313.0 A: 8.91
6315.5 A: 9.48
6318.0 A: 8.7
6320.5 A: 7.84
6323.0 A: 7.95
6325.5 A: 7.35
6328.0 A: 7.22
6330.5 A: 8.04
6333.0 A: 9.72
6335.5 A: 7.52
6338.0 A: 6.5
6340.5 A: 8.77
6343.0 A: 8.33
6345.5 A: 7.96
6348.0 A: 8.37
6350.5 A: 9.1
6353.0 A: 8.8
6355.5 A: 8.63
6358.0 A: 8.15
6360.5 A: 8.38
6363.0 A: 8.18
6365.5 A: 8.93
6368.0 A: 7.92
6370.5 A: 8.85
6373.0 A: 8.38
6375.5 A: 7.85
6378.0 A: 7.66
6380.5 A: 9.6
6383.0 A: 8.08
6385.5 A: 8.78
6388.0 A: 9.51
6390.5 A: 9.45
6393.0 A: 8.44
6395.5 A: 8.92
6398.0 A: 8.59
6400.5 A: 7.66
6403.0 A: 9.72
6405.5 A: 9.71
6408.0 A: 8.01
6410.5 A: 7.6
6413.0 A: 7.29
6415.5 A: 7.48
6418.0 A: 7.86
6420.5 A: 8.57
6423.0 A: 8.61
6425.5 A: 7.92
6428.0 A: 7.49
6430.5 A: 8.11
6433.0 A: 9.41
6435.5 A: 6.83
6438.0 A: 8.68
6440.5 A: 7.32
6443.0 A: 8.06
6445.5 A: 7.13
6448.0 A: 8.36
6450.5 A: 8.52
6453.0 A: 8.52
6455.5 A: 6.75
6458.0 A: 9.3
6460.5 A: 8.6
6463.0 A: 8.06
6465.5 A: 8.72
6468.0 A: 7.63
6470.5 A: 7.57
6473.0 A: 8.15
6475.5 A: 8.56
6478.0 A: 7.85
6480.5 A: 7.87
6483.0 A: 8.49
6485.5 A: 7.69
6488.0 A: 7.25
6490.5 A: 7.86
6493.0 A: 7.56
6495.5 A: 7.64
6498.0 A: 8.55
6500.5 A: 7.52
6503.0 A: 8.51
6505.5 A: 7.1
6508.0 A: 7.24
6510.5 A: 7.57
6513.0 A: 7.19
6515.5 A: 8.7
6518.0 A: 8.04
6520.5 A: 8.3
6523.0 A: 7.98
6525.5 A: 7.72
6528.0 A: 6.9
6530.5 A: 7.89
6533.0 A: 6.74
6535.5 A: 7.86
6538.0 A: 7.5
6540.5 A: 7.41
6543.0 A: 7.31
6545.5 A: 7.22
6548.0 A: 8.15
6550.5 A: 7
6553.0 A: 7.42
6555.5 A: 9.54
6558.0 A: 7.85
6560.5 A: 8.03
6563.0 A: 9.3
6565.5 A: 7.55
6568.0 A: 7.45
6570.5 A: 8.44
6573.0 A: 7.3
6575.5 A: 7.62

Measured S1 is 0.3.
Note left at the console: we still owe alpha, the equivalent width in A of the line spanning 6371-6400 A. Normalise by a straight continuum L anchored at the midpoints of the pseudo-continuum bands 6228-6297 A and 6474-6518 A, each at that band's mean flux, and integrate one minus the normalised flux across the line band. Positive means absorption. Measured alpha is -3.26 A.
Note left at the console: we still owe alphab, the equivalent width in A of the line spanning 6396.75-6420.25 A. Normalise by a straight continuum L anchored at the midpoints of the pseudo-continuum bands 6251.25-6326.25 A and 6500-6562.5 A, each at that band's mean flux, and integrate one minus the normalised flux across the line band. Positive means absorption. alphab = -1.1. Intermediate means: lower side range 7.98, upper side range 7.73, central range 8.23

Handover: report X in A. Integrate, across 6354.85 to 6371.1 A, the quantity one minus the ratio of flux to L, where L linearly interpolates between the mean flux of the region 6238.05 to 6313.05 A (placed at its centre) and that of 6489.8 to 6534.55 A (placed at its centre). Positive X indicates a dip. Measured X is -1.3 A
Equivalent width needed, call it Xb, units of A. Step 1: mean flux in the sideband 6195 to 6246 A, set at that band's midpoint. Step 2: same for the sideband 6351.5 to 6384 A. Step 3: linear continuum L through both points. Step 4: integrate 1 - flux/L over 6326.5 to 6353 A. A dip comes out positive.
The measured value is 0.3 A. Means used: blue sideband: 7.65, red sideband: 8.42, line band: 8.18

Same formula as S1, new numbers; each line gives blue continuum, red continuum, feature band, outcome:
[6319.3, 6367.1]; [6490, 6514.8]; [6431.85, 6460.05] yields -0.8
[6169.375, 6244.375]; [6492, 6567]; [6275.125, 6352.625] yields -3.5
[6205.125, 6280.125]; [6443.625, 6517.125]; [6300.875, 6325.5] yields -1.3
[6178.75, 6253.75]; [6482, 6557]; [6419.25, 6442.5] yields -1.2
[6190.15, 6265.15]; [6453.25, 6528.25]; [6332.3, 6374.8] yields -3.0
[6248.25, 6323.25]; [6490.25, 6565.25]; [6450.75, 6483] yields -1.3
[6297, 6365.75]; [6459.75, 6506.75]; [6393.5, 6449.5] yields -0.6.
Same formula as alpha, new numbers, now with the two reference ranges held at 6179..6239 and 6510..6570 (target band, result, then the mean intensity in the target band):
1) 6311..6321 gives -1.4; 8.77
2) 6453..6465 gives -0.8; 8.25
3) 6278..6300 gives 0.0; 7.66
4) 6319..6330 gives 0.1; 7.65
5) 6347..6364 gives -1.8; 8.52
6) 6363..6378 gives -1.2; 8.31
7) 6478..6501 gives -0.2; 7.84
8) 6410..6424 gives -0.3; 7.91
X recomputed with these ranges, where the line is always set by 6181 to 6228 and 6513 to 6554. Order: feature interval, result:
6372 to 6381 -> -0.7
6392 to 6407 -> -2.3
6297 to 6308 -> -0.5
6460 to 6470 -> -0.7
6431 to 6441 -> -0.6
